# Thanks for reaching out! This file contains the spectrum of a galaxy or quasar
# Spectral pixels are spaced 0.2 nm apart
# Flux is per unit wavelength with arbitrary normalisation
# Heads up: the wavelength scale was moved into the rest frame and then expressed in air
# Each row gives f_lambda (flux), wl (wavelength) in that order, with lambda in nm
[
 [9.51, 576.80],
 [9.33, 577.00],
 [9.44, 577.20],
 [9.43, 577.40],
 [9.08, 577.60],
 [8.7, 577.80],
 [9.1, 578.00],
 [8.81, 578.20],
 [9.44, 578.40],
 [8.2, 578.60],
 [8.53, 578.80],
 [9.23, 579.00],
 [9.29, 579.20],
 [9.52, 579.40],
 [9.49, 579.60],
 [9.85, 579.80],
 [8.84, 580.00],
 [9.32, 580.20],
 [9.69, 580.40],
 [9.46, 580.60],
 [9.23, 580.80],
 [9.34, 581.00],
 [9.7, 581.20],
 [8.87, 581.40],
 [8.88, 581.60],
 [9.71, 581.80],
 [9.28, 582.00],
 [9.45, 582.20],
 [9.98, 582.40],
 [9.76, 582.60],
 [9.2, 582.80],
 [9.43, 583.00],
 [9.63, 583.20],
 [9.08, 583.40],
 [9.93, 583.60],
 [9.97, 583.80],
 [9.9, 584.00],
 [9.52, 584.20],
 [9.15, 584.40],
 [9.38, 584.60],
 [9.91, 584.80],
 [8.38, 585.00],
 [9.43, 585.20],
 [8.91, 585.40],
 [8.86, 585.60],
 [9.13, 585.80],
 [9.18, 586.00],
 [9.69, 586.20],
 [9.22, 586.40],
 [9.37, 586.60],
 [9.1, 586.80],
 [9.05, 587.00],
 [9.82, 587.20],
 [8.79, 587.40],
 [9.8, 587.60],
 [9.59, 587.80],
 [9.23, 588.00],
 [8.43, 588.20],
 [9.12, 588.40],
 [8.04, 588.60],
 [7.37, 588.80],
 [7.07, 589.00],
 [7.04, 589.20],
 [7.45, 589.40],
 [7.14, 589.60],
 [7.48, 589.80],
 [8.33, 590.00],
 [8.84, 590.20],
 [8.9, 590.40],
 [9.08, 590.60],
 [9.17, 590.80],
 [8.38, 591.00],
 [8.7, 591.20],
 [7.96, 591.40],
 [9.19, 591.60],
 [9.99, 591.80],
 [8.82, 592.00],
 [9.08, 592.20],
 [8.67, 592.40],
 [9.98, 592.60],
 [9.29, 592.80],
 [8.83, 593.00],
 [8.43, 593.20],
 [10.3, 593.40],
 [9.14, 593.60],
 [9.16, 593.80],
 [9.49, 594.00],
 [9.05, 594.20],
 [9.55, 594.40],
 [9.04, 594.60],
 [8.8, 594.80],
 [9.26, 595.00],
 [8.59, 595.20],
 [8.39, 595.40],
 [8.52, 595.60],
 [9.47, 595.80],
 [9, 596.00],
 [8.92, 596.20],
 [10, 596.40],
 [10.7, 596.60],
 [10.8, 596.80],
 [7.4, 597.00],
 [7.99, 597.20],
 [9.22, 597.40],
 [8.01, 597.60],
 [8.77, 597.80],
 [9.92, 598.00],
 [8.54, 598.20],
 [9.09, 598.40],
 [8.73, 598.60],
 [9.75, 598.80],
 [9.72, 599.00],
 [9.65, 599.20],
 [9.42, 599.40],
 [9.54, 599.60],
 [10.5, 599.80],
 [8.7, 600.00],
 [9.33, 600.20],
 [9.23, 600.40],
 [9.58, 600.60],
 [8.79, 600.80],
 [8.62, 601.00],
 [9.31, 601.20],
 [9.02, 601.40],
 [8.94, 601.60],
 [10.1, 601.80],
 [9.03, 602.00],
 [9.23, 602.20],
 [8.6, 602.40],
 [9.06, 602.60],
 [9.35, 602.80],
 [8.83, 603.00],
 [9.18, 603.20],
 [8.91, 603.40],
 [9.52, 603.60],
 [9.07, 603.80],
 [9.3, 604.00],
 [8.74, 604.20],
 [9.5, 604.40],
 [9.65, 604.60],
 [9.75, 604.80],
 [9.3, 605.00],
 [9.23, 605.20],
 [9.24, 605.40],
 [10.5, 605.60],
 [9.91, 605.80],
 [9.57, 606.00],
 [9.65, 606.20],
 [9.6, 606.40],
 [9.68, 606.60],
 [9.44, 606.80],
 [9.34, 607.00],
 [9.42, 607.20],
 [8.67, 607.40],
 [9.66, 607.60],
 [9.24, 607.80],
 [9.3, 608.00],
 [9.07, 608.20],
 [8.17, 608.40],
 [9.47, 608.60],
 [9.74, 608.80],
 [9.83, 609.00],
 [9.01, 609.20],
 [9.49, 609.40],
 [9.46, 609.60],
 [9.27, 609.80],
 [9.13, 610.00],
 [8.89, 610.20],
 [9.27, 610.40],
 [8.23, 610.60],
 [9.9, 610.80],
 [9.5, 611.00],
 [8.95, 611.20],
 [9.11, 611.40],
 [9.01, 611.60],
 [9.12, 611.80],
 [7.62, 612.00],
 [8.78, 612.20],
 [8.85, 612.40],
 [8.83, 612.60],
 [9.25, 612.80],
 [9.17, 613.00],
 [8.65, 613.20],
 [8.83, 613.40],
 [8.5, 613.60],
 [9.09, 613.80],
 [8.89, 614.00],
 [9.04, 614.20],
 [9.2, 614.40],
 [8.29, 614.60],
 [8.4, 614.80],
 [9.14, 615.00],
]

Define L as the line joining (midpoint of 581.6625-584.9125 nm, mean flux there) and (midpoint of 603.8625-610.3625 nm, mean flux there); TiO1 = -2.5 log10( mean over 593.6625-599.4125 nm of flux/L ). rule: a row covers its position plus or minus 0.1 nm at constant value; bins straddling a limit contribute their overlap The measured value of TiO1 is 0.039 mag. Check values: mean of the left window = 9.57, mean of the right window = 9.38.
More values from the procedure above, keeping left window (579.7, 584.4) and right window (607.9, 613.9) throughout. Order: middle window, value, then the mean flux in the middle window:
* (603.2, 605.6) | -0.02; 9.34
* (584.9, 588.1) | 0.02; 9.22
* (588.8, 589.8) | 0.28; 7.23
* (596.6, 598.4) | 0.04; 8.95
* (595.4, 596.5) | 0.02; 9.11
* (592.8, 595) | 0.01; 9.19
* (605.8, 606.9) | -0.06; 9.62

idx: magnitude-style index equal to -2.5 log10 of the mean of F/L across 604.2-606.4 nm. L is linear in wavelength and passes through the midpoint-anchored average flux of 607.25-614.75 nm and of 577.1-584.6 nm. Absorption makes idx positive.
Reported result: -0.06 mag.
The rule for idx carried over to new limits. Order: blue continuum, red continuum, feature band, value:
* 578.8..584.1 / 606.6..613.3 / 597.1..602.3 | 0.007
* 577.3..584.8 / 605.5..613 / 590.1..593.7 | 0.031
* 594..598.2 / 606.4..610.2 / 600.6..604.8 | 0.003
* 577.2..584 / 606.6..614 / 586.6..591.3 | 0.089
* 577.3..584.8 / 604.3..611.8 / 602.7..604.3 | 0.028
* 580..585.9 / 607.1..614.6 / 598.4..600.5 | -0.029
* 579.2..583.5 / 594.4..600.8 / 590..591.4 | 0.064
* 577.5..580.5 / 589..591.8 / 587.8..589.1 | 0.017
